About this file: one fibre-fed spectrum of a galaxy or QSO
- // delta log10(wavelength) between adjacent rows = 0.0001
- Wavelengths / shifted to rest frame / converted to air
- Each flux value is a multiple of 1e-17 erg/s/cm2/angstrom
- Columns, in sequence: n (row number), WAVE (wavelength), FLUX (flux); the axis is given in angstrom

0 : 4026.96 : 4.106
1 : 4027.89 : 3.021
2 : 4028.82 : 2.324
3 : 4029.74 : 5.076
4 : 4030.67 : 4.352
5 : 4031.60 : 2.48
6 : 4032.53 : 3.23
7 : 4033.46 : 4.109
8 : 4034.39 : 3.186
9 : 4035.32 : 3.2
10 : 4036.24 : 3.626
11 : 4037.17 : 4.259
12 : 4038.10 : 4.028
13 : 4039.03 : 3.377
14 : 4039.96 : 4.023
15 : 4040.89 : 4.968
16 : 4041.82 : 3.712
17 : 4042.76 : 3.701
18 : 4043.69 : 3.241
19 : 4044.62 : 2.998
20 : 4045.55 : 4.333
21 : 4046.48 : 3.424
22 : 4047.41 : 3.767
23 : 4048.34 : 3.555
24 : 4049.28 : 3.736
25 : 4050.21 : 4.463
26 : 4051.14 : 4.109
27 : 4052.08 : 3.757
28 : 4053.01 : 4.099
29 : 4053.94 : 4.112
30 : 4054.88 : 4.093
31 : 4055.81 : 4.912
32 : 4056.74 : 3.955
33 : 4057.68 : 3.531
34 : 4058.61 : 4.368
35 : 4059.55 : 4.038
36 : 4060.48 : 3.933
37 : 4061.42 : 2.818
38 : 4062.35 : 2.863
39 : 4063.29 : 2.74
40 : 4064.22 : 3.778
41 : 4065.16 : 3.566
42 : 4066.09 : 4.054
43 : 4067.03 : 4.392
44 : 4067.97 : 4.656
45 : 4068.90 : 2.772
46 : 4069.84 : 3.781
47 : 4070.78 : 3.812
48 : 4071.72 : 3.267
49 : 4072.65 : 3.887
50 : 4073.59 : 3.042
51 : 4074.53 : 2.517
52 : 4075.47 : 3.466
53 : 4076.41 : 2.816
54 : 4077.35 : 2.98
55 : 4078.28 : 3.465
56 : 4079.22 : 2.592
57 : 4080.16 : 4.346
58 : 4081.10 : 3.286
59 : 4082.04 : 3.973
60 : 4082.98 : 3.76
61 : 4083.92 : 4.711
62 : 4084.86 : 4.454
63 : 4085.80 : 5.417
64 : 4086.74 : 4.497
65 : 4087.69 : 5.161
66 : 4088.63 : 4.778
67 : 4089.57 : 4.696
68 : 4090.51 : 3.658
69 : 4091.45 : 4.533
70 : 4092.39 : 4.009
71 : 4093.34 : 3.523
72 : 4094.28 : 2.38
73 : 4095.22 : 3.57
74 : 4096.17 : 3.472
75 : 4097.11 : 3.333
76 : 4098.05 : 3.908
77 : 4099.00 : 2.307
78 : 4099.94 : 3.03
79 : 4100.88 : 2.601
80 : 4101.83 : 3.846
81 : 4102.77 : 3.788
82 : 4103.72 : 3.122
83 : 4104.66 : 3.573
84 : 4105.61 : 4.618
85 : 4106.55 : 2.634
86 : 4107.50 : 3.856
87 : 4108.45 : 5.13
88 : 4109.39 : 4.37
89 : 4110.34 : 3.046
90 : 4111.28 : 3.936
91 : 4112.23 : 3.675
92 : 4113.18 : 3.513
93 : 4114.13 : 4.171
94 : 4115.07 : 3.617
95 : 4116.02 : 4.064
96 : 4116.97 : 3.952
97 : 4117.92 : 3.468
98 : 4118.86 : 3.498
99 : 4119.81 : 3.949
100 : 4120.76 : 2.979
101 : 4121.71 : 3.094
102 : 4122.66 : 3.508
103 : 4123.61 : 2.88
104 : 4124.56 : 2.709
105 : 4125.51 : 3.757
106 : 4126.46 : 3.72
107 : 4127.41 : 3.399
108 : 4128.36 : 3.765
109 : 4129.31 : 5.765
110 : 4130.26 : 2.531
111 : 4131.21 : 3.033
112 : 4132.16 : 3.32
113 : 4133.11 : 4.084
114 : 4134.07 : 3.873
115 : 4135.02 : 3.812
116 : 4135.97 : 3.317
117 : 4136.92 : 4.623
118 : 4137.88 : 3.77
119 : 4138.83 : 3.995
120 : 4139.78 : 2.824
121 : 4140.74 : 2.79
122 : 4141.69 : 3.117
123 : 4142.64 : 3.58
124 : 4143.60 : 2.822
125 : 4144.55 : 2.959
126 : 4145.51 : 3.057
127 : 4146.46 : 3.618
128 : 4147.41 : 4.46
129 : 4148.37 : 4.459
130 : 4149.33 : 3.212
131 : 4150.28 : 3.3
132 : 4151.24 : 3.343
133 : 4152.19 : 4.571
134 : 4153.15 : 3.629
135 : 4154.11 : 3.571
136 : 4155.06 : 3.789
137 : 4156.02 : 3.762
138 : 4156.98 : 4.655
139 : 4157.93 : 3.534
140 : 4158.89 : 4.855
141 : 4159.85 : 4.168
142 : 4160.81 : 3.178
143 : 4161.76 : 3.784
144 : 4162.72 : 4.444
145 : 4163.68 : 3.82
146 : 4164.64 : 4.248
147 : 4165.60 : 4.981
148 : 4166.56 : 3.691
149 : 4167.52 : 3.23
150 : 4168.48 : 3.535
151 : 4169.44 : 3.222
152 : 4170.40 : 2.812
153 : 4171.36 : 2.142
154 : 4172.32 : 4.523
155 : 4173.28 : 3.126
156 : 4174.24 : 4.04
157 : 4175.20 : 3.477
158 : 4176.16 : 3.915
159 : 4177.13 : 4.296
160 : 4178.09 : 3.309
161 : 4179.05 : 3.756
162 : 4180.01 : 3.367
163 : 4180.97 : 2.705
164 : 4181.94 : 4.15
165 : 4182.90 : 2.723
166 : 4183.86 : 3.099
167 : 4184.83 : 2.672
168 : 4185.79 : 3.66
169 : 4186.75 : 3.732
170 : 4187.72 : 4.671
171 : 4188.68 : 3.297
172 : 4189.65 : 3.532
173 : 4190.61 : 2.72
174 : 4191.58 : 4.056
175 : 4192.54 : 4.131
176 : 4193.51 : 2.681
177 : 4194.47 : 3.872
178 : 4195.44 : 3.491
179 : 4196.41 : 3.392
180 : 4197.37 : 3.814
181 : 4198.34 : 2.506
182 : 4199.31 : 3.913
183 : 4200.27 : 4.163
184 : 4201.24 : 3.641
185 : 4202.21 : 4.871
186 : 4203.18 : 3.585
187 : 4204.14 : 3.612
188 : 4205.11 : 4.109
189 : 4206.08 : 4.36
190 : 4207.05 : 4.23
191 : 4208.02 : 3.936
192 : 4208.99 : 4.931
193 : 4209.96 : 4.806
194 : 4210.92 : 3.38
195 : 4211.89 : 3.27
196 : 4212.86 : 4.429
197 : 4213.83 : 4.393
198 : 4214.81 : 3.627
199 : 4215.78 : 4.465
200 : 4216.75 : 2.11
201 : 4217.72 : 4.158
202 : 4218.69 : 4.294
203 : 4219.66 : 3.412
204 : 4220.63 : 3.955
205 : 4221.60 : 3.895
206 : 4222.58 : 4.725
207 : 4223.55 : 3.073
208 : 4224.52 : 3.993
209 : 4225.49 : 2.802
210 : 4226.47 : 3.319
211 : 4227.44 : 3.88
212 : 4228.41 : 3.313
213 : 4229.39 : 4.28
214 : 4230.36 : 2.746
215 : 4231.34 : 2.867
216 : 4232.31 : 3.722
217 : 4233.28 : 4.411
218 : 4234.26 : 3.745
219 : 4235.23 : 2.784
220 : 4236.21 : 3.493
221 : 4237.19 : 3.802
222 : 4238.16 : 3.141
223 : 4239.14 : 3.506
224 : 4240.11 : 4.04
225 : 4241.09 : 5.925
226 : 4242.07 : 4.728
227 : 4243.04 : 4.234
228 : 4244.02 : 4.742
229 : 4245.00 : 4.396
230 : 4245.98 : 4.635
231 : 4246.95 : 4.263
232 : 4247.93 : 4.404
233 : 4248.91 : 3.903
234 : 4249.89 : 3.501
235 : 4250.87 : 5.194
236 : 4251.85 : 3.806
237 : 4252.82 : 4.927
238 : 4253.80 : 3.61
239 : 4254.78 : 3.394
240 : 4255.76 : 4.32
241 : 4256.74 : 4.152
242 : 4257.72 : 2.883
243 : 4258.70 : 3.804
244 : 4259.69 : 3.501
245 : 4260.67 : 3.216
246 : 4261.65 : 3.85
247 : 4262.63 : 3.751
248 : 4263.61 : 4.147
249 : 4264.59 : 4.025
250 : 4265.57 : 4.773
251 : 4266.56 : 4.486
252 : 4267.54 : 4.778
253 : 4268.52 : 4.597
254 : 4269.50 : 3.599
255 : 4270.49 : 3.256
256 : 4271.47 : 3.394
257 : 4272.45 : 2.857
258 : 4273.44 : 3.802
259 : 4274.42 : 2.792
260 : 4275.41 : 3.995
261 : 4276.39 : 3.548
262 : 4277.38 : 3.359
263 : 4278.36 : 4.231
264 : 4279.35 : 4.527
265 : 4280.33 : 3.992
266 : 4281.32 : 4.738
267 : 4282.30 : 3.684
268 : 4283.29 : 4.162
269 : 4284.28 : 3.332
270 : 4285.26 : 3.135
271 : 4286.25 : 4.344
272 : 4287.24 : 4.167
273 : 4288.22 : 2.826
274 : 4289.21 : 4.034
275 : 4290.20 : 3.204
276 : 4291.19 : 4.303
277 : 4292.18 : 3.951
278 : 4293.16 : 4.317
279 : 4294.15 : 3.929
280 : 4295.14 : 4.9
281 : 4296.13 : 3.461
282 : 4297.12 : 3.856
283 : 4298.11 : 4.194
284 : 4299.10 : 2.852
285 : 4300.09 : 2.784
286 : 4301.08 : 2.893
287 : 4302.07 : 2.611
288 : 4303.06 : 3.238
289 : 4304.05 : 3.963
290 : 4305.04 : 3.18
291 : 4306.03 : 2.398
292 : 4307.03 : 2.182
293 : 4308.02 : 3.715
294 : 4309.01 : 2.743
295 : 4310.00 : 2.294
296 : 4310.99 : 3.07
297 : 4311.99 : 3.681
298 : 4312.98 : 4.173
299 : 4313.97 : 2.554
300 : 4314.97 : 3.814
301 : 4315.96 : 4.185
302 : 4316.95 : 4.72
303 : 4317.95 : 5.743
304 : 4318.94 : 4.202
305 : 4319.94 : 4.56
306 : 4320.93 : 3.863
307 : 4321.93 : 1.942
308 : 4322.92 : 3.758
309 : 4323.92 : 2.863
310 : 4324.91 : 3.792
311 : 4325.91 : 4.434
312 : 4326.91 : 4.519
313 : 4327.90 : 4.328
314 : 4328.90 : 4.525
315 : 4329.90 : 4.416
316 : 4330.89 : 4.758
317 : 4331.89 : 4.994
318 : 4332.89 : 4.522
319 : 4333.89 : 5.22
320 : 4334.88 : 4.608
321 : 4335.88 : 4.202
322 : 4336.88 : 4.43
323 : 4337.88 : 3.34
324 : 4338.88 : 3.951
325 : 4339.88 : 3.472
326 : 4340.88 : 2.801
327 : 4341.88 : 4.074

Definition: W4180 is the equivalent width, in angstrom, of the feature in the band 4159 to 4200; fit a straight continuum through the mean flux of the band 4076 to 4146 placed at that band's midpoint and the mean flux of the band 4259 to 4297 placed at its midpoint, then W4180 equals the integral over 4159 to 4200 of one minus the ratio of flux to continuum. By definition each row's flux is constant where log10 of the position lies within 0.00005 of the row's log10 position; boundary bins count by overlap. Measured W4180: 1.7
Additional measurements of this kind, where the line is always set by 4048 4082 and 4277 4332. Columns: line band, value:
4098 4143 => 1.2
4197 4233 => -0.8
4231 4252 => -1.9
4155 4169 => -1.1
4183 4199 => 1.1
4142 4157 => 0.2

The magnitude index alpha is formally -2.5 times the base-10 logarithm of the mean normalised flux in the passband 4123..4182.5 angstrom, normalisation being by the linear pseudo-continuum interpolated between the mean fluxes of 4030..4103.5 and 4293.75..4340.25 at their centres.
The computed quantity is 0.03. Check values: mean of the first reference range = 3.73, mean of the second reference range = 3.78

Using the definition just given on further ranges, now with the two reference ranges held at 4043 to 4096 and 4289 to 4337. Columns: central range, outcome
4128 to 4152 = 0.06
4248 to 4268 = -0.06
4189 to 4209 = 0.01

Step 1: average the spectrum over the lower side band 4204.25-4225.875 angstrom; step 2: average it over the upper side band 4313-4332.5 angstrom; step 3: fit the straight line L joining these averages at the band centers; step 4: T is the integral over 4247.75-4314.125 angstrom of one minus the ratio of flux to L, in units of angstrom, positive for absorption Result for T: 5.6 angstrom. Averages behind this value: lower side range 3.92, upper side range 4.11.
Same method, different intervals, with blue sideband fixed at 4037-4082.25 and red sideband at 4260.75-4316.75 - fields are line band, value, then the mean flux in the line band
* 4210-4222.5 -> -0.6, 3.85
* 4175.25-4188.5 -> 0.5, 3.54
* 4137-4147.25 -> 0.9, 3.34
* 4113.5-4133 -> 0.6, 3.57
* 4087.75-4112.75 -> 0.0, 3.69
